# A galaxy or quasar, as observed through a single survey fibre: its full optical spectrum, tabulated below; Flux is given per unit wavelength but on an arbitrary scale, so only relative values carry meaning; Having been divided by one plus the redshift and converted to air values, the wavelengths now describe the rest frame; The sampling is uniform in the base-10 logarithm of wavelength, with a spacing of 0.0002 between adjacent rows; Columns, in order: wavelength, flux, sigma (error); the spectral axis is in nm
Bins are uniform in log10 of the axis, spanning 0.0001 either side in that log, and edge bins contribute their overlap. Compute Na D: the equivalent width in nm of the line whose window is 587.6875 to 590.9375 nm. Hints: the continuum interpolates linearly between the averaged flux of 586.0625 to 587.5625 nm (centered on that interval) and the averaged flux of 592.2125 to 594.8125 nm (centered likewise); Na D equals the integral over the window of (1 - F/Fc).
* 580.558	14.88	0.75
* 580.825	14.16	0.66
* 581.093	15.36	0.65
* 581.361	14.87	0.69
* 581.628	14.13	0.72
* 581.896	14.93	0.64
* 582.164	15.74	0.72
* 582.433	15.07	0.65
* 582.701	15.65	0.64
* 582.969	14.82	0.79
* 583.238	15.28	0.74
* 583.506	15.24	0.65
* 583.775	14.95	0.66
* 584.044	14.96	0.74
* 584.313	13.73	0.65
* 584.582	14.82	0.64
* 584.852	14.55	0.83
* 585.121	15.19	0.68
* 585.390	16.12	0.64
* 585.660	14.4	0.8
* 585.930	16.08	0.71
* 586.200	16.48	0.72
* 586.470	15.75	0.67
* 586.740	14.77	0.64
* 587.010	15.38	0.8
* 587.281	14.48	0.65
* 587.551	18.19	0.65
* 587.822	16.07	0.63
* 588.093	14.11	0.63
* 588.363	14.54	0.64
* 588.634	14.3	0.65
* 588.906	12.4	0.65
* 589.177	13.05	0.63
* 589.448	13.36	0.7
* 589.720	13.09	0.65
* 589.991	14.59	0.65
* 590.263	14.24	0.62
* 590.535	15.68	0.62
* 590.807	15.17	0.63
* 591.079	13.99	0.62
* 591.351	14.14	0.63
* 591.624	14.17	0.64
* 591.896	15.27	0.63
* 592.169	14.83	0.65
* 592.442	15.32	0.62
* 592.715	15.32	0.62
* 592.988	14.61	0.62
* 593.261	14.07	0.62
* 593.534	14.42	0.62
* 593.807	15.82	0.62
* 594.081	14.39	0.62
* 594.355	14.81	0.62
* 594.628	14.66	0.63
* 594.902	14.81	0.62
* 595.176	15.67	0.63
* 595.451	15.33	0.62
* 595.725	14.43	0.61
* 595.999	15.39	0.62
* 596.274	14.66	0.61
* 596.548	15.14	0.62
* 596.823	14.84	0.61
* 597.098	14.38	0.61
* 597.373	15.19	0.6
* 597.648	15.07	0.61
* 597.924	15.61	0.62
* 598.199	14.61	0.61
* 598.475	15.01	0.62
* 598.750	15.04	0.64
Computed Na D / 0.239 nm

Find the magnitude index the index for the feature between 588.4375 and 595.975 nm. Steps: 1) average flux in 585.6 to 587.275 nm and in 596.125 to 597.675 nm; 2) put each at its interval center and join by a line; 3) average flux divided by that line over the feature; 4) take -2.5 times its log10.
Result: 0.043 mag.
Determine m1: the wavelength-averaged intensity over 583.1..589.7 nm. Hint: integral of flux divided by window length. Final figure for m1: 14.9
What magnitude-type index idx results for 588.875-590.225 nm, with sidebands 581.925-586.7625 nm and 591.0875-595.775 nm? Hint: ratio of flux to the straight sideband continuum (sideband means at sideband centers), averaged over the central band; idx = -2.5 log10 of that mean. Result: 0.12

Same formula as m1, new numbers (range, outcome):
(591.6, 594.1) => 14.9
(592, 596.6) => 14.9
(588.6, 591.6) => 14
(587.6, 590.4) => 14.1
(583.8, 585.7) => 14.9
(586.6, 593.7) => 14.6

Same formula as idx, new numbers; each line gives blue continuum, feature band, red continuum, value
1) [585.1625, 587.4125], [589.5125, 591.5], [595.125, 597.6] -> 0.06 mag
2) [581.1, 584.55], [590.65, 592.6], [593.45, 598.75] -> 0.02 mag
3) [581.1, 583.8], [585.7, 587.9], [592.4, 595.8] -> -0.06 mag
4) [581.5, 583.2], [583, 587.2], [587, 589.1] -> -0.01 mag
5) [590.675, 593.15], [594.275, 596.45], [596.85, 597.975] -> -0.01 mag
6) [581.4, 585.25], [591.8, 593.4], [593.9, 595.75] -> 0.00 mag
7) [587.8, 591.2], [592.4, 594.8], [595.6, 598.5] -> -0.02 mag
